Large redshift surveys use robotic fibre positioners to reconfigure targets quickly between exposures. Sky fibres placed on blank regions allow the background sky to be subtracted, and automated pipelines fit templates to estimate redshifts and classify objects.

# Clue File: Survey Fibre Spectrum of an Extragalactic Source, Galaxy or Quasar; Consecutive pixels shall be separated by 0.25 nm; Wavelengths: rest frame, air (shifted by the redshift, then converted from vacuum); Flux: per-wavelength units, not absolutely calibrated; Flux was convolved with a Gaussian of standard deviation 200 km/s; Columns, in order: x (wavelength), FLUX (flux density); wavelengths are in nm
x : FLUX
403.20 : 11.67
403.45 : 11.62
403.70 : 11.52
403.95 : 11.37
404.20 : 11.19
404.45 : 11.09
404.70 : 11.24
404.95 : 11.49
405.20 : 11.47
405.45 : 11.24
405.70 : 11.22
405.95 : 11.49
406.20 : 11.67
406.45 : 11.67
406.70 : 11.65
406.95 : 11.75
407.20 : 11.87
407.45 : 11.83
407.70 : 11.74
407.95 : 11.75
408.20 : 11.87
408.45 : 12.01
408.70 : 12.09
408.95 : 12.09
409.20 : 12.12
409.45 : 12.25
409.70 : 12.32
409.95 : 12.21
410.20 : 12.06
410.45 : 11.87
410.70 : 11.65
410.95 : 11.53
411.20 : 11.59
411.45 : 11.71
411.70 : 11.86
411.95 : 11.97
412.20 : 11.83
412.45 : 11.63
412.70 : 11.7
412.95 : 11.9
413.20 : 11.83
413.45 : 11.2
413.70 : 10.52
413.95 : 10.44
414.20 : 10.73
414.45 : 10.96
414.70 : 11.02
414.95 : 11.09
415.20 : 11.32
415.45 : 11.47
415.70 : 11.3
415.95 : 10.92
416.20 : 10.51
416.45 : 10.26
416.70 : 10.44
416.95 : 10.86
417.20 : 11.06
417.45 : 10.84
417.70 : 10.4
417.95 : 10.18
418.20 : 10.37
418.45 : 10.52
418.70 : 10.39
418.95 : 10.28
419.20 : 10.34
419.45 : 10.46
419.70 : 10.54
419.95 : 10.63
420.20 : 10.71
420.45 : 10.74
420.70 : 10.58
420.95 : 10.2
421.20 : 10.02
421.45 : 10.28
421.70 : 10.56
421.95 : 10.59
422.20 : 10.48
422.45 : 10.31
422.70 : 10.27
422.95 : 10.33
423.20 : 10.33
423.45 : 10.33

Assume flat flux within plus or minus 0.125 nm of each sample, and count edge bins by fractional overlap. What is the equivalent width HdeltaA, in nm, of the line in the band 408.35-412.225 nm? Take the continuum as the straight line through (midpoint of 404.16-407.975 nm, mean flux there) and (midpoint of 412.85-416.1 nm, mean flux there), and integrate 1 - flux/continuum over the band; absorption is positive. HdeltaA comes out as -0.22 nm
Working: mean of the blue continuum 11.5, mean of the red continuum 11.1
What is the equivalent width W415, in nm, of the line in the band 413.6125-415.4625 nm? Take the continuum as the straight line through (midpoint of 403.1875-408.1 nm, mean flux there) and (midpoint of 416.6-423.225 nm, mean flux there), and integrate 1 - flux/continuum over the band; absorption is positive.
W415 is -0.01 nm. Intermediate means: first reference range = 11.5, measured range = 10.9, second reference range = 10.5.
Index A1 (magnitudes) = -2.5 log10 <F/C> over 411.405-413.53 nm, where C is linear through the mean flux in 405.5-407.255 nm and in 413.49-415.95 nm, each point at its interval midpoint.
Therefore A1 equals -0.06 mag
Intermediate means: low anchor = 11.6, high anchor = 11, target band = 11.7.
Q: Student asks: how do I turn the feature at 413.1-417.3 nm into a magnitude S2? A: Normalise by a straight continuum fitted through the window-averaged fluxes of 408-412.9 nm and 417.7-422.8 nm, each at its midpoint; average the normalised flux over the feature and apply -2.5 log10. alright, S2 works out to 0.03 mag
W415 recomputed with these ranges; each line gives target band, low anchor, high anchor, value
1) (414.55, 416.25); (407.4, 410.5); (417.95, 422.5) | 0.001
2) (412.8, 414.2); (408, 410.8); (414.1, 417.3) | 0.021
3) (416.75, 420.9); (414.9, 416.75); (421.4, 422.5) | 0.059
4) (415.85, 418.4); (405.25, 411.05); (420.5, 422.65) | 0.066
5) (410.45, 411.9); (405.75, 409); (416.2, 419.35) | -0.050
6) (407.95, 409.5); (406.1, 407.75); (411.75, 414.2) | -0.052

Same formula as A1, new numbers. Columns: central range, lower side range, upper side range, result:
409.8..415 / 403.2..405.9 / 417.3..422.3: -0.06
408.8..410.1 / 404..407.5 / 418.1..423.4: -0.09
